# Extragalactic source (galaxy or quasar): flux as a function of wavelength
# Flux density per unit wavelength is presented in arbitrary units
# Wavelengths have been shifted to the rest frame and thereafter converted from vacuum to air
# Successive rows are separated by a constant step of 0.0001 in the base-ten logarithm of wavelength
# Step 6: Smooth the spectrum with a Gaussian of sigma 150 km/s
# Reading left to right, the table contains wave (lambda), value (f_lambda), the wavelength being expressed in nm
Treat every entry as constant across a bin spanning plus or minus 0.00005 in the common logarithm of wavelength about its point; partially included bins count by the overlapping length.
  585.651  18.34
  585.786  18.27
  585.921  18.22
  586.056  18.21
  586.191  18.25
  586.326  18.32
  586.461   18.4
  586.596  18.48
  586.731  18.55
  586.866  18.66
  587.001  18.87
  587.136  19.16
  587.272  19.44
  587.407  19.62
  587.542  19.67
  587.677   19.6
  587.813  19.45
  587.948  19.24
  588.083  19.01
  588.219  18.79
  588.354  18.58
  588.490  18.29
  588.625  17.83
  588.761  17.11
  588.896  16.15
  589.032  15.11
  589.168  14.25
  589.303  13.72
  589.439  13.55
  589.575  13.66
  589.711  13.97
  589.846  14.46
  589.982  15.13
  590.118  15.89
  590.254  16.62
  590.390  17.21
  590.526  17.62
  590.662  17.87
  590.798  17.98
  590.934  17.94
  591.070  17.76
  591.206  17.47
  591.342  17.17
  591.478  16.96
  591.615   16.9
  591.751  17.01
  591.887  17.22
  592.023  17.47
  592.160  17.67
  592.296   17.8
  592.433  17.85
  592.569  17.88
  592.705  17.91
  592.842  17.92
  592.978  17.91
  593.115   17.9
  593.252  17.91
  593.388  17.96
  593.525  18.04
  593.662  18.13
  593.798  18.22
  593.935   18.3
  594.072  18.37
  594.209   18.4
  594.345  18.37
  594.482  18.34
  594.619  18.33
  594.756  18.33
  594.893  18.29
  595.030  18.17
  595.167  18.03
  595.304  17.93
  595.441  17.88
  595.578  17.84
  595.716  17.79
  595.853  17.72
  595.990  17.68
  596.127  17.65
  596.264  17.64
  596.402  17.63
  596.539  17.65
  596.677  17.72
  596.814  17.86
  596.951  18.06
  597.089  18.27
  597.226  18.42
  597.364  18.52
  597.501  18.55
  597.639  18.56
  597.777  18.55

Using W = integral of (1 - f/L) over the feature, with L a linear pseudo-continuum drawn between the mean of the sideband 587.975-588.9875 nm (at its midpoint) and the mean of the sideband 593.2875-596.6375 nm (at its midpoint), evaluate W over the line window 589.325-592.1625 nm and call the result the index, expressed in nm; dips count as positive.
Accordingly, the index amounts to 0.24 nm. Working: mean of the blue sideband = 18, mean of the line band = 16.5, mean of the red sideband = 18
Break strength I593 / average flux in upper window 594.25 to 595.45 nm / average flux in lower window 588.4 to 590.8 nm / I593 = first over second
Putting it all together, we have 1.15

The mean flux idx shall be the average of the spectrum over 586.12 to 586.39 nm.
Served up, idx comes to 18.3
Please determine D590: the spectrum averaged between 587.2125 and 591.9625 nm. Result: 17.1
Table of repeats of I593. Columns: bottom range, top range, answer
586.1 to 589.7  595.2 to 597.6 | 1.01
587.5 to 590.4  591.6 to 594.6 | 1.08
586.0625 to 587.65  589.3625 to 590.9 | 0.84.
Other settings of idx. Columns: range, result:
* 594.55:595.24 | 18.2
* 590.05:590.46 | 16.6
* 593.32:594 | 18.1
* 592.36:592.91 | 17.9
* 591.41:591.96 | 17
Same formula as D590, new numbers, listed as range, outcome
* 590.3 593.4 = 17.6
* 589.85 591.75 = 17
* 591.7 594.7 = 18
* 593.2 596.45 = 18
